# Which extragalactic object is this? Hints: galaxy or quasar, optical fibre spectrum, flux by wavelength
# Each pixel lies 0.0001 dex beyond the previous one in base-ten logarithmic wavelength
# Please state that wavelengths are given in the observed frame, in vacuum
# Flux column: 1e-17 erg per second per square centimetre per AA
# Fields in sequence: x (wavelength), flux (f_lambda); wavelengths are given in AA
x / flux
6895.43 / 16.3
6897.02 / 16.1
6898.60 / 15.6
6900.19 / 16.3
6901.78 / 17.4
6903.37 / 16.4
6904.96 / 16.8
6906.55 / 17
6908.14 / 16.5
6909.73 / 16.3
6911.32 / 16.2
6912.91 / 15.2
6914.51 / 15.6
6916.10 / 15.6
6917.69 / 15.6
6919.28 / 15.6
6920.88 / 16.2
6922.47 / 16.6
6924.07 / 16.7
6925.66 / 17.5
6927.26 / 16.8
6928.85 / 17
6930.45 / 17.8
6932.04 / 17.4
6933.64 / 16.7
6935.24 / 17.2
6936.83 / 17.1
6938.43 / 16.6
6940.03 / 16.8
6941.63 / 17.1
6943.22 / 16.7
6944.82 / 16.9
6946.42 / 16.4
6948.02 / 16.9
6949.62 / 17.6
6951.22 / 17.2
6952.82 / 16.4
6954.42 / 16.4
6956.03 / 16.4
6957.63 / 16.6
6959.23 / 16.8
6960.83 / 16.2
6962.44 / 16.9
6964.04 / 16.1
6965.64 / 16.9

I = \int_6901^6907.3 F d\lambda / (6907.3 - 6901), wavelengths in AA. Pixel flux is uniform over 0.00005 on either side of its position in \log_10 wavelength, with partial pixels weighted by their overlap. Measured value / 16.9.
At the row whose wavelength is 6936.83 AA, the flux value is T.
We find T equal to 17.1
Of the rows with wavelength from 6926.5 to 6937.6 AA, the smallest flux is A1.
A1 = 16.7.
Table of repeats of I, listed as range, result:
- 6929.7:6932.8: 17.6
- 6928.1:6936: 17.2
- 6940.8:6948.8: 16.8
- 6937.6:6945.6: 16.8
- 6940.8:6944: 16.9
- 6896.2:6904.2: 16.4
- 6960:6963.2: 16.5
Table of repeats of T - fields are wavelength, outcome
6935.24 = 17.2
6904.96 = 16.8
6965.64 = 16.9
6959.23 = 16.8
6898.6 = 15.6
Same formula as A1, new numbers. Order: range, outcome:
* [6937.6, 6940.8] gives 16.6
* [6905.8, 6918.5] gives 15.2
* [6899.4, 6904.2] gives 16.3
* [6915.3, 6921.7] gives 15.6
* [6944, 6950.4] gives 16.4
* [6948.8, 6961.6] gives 16.2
